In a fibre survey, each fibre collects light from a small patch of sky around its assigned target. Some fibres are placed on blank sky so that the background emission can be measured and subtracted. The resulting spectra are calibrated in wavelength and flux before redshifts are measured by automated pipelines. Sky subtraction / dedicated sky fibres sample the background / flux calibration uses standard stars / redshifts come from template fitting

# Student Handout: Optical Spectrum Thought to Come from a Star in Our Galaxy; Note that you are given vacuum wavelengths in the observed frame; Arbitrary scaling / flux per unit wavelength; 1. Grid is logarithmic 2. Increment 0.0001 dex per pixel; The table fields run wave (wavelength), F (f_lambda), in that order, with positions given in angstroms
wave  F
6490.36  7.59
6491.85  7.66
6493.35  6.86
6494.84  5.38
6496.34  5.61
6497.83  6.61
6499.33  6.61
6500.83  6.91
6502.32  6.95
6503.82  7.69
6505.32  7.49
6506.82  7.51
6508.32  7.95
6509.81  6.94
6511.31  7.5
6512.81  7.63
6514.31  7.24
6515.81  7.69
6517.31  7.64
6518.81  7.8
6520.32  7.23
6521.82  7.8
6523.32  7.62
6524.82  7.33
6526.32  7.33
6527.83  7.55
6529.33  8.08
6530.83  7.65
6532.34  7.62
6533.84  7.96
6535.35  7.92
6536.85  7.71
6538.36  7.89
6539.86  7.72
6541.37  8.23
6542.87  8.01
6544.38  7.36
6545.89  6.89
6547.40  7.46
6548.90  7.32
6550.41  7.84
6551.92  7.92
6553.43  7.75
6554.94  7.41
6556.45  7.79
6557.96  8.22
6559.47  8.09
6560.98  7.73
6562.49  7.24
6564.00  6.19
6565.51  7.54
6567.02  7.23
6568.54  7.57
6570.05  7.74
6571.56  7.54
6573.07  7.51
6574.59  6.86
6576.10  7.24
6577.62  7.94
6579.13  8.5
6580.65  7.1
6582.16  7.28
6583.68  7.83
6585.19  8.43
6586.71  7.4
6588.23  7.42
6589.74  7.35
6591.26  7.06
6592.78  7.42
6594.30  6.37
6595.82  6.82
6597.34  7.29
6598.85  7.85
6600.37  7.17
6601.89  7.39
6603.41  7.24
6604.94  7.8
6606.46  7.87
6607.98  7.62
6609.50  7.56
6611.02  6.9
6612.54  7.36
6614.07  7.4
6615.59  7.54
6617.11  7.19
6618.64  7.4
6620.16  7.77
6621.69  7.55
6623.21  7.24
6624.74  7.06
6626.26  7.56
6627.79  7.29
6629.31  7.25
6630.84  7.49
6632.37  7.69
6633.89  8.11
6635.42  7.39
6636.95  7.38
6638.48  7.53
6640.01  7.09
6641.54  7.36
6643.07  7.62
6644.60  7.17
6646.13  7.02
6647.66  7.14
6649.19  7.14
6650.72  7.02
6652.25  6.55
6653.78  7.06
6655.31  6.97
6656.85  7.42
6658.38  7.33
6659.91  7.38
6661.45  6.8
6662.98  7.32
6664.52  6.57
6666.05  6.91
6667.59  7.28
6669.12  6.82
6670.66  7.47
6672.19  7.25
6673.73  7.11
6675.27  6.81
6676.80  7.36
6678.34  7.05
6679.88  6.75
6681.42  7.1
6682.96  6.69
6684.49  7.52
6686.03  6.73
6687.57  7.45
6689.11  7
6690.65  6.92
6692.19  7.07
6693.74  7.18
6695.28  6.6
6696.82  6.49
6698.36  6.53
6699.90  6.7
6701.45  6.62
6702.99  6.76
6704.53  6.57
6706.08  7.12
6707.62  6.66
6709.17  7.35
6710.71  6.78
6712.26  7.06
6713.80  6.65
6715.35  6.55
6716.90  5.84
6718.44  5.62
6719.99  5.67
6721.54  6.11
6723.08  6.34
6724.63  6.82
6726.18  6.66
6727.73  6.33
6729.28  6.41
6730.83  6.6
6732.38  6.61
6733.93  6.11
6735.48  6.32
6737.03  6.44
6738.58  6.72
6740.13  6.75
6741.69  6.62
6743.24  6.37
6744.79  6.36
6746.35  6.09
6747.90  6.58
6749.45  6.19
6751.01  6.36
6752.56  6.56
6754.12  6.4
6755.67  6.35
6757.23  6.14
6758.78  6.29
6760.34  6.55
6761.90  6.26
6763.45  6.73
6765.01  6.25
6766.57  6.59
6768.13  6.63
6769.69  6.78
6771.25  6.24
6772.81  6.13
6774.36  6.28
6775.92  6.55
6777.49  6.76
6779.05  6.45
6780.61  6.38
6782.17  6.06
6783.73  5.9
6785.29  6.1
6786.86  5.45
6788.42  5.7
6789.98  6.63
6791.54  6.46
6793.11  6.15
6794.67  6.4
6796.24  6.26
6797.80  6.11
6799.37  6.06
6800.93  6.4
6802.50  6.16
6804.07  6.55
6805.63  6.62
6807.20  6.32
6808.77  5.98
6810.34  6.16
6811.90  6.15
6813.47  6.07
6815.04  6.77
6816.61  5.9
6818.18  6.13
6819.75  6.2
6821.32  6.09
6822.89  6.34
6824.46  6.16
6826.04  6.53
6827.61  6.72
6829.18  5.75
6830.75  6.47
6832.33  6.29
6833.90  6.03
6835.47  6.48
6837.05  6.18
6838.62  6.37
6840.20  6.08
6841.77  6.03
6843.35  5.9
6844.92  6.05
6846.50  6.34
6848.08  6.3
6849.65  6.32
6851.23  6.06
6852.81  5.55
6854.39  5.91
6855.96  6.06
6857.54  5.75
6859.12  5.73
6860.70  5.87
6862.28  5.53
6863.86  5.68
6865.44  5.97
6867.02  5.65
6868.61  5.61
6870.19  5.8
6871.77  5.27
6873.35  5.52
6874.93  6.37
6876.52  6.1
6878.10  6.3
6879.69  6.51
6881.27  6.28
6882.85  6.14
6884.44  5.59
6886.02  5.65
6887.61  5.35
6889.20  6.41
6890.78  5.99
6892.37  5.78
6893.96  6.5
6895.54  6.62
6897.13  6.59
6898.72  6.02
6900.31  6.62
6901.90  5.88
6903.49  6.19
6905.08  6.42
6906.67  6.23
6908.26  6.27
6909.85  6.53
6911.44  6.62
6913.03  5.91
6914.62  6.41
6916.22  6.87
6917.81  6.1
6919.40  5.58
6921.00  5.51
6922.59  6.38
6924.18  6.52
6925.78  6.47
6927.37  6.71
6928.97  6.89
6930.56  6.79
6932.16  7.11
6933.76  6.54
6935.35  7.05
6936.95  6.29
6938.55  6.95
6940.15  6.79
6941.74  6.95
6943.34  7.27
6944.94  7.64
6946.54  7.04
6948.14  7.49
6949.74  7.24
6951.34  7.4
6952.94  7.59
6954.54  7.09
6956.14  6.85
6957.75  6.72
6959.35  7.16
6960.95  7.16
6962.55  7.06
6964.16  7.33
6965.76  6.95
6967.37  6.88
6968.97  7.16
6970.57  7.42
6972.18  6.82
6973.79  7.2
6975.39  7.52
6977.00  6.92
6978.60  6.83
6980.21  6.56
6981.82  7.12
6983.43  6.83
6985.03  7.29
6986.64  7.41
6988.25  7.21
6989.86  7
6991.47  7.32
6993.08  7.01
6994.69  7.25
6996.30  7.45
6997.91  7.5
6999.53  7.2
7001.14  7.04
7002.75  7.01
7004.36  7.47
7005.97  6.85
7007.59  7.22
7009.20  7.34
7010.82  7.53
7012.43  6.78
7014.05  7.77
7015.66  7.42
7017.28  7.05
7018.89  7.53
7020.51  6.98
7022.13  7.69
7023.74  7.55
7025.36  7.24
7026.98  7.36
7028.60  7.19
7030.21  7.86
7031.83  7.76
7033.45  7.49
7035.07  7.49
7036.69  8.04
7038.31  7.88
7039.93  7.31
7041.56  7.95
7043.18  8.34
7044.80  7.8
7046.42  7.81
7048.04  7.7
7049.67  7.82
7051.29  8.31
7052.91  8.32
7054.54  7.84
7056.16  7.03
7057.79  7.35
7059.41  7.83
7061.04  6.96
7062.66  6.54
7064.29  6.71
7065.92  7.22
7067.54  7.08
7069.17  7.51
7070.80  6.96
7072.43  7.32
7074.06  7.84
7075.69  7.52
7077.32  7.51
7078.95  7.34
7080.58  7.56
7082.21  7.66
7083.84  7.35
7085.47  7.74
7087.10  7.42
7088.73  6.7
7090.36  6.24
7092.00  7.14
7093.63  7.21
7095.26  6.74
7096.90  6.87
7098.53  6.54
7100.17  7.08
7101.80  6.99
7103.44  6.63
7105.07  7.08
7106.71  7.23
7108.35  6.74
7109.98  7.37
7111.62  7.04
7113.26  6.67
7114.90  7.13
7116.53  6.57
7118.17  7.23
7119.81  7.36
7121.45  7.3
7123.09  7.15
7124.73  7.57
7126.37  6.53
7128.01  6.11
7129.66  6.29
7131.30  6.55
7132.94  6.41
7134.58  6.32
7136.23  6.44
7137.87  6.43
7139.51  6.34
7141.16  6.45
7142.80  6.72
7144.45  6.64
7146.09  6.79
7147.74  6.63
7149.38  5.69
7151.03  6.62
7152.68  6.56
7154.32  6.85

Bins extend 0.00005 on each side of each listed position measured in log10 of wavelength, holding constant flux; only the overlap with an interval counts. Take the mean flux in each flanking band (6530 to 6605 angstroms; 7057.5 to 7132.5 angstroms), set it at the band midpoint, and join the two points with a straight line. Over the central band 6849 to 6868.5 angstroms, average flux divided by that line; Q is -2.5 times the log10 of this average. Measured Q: 0.24 mag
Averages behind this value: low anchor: 7.53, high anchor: 7.07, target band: 5.83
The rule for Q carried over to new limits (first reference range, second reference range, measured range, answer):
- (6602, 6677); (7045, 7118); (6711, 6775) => 0.14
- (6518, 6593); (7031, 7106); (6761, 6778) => 0.16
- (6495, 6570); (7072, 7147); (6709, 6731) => 0.14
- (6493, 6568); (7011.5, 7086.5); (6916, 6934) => 0.16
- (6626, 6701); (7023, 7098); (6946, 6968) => 0.03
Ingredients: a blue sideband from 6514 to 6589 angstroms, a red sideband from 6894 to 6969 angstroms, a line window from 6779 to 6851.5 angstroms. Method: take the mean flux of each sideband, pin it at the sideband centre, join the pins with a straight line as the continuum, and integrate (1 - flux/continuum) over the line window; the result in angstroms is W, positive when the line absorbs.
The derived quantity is 8.1 angstroms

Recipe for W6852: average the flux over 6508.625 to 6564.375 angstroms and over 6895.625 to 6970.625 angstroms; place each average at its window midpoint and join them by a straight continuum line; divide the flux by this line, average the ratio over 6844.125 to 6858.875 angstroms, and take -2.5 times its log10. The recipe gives 0.15 mag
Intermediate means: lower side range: 7.62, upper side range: 6.73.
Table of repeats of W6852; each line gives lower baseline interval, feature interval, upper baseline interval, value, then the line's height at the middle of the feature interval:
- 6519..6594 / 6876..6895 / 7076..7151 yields 0.18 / 7.17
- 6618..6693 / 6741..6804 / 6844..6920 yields 0.05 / 6.61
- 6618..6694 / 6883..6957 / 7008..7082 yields 0.14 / 7.4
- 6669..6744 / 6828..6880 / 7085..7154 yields 0.13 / 6.74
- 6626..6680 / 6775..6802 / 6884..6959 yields 0.11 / 6.88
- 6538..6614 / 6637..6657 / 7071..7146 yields 0.04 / 7.43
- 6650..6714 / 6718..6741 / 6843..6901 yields 0.06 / 6.73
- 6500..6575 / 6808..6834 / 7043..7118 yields 0.19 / 7.4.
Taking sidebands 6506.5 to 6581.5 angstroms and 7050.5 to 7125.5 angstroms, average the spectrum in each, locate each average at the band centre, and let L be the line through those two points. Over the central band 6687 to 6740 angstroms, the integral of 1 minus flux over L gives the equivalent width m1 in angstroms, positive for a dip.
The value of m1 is 6.1 angstroms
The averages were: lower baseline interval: 7.59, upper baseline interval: 7.21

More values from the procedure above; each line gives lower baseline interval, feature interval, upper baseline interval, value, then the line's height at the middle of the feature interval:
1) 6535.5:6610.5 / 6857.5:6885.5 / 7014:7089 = 6.1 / 7.51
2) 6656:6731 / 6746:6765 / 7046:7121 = 1.4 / 6.89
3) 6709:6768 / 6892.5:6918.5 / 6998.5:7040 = 2.4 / 7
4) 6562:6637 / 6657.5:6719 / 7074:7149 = 3.6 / 7.33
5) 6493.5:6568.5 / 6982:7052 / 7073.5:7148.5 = -4.2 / 7.02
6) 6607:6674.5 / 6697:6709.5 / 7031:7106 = 0.9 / 7.29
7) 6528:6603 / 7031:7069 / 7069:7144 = -3.0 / 7.03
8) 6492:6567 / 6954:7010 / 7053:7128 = 0.6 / 7.2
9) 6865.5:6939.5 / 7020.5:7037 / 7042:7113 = -1.2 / 7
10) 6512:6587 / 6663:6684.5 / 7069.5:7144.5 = 1.2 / 7.47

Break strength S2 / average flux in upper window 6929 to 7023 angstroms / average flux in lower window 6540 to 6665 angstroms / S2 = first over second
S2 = 0.96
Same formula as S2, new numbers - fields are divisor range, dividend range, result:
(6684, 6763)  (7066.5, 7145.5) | 1.06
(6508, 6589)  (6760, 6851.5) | 0.82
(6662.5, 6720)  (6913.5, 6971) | 1.00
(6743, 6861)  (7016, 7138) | 1.16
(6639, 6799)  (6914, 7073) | 1.08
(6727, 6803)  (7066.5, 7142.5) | 1.10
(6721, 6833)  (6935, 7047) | 1.15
